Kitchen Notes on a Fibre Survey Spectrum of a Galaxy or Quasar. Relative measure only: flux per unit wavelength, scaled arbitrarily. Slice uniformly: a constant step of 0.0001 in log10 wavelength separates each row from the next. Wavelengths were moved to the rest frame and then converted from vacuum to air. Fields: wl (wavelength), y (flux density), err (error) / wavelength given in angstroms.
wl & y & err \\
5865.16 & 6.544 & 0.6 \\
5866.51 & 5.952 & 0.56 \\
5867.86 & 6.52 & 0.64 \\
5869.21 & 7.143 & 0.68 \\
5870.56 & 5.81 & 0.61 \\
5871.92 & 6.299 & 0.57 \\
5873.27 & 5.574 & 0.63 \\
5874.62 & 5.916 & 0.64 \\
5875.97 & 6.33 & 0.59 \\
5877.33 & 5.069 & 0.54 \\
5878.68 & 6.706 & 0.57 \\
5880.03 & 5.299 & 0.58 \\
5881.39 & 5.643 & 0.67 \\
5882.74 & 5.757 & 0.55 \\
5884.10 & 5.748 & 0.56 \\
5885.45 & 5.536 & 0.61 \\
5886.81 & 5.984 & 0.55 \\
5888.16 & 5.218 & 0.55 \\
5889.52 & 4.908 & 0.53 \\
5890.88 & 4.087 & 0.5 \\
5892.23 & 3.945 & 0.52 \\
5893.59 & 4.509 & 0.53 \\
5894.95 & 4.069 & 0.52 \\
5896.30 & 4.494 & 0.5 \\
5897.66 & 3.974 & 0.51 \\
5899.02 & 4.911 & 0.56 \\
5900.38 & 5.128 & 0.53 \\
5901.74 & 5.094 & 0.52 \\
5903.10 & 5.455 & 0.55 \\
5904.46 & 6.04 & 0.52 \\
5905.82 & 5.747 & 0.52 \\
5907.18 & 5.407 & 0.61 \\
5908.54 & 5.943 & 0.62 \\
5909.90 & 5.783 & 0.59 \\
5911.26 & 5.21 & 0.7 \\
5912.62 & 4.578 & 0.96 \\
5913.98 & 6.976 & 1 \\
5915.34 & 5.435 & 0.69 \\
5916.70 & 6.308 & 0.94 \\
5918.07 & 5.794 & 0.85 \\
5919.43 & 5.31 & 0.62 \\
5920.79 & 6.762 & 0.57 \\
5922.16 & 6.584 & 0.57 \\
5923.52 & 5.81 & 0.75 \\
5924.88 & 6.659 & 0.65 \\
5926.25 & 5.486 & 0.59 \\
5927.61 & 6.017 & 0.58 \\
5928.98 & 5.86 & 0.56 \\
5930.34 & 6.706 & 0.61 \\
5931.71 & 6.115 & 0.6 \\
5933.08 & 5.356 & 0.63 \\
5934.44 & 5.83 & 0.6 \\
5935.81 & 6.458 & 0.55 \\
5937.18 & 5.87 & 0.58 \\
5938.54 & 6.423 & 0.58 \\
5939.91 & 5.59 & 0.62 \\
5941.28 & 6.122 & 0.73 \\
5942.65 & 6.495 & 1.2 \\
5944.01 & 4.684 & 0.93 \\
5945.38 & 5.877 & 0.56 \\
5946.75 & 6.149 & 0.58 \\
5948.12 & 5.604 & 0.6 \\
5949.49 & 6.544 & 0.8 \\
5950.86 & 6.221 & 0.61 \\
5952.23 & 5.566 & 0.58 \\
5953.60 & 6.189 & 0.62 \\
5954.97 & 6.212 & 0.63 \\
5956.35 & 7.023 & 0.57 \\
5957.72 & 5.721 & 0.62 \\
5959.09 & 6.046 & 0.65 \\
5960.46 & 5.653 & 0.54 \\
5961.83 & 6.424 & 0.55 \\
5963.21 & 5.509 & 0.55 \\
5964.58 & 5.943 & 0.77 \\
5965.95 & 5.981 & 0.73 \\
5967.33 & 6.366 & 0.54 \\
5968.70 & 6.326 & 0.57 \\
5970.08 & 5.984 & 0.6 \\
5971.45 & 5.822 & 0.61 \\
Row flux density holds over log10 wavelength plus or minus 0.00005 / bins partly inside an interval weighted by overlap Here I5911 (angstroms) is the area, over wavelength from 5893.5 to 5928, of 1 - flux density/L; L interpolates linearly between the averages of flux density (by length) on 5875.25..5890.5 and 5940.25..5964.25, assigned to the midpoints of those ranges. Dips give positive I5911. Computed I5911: 1.5 angstroms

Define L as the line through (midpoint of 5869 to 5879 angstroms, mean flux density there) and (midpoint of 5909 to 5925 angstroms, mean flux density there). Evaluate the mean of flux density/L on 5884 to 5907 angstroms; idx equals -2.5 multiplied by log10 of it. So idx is 0.197 mag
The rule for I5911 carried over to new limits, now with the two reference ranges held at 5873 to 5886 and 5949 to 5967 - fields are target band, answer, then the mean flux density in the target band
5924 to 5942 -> -0.2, 6.03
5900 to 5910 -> 0.5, 5.57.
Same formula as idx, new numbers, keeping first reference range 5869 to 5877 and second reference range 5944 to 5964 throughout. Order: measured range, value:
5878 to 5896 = 0.17 mag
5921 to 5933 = -0.02 mag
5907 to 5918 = 0.06 mag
